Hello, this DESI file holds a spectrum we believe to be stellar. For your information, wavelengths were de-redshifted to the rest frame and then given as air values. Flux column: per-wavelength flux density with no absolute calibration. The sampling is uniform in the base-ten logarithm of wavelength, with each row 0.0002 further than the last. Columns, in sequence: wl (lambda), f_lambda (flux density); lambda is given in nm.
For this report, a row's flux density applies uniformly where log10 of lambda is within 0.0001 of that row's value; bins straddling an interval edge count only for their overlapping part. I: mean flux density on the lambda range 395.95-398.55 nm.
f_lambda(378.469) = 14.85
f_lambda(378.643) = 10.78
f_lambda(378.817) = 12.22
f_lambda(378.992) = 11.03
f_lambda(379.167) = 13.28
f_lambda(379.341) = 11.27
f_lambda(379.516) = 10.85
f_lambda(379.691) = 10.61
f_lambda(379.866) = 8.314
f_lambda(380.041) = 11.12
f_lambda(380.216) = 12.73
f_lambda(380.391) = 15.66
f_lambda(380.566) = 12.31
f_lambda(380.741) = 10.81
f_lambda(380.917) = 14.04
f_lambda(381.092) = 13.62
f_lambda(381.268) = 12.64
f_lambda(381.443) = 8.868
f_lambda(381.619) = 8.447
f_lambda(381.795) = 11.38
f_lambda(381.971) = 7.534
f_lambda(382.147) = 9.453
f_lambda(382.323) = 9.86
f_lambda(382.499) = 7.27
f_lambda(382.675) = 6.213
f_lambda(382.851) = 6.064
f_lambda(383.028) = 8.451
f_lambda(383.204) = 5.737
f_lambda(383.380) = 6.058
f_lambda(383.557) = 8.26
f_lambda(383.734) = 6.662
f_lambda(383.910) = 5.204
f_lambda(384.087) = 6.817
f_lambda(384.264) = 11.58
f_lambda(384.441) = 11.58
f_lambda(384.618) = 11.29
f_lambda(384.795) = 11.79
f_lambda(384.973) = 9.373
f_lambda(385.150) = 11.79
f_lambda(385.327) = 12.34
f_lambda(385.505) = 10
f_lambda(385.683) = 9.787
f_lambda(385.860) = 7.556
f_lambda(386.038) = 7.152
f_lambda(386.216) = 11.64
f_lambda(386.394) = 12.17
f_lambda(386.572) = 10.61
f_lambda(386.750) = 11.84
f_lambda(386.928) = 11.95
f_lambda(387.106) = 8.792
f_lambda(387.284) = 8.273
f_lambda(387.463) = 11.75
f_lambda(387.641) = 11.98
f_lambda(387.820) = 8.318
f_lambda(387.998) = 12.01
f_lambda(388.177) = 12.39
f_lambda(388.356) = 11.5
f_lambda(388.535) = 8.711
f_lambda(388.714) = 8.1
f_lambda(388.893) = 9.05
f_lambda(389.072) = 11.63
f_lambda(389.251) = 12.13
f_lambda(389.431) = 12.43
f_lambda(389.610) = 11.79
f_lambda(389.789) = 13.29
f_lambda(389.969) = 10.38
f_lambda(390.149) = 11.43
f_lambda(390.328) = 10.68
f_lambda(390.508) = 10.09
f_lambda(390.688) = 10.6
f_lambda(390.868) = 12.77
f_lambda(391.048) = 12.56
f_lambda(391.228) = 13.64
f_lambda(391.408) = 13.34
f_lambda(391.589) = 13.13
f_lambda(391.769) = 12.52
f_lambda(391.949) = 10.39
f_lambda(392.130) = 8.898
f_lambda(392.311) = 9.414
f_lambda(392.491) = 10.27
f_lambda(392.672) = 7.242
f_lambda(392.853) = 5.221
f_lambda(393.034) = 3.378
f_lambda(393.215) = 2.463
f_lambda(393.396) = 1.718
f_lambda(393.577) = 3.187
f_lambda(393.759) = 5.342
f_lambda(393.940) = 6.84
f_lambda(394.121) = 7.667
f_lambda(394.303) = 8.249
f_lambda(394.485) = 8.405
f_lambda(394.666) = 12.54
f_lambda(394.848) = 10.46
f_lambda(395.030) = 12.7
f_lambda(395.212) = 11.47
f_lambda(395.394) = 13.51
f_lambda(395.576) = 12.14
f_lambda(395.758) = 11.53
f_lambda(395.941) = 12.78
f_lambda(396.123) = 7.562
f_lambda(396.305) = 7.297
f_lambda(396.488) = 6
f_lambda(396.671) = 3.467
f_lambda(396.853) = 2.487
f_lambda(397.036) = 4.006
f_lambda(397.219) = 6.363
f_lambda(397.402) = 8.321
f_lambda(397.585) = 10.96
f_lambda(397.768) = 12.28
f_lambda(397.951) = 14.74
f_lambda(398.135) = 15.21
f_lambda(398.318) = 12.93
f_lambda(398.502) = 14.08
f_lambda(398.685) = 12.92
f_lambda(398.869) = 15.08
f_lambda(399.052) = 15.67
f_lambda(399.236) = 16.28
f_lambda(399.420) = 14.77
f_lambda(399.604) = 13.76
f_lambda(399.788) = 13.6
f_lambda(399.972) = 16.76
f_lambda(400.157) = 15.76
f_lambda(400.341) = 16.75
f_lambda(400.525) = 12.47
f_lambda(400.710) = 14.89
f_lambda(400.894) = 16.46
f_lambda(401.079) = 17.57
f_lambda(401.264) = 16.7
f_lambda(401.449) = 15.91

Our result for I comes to 9.02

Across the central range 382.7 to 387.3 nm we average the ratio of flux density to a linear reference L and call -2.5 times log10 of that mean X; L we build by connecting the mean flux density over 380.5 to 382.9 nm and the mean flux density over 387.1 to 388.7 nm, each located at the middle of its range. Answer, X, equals 0.10 mag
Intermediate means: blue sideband 9.93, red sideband 10.4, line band 9.32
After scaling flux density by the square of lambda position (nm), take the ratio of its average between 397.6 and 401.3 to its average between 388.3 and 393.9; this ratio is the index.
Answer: 1.62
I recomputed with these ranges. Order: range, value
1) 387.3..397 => 9.55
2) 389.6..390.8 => 11.2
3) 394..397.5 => 8.77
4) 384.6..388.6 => 10.6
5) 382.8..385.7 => 9.01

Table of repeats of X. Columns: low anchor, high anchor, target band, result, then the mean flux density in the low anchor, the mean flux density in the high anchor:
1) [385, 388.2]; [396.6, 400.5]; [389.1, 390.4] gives -0.07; 10.5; 12.3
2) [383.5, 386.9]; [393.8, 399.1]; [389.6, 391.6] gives -0.19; 9.92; 10.2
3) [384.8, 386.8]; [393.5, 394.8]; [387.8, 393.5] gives -0.14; 10.4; 7.61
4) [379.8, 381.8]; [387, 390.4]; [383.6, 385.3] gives 0.17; 11.7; 10.8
